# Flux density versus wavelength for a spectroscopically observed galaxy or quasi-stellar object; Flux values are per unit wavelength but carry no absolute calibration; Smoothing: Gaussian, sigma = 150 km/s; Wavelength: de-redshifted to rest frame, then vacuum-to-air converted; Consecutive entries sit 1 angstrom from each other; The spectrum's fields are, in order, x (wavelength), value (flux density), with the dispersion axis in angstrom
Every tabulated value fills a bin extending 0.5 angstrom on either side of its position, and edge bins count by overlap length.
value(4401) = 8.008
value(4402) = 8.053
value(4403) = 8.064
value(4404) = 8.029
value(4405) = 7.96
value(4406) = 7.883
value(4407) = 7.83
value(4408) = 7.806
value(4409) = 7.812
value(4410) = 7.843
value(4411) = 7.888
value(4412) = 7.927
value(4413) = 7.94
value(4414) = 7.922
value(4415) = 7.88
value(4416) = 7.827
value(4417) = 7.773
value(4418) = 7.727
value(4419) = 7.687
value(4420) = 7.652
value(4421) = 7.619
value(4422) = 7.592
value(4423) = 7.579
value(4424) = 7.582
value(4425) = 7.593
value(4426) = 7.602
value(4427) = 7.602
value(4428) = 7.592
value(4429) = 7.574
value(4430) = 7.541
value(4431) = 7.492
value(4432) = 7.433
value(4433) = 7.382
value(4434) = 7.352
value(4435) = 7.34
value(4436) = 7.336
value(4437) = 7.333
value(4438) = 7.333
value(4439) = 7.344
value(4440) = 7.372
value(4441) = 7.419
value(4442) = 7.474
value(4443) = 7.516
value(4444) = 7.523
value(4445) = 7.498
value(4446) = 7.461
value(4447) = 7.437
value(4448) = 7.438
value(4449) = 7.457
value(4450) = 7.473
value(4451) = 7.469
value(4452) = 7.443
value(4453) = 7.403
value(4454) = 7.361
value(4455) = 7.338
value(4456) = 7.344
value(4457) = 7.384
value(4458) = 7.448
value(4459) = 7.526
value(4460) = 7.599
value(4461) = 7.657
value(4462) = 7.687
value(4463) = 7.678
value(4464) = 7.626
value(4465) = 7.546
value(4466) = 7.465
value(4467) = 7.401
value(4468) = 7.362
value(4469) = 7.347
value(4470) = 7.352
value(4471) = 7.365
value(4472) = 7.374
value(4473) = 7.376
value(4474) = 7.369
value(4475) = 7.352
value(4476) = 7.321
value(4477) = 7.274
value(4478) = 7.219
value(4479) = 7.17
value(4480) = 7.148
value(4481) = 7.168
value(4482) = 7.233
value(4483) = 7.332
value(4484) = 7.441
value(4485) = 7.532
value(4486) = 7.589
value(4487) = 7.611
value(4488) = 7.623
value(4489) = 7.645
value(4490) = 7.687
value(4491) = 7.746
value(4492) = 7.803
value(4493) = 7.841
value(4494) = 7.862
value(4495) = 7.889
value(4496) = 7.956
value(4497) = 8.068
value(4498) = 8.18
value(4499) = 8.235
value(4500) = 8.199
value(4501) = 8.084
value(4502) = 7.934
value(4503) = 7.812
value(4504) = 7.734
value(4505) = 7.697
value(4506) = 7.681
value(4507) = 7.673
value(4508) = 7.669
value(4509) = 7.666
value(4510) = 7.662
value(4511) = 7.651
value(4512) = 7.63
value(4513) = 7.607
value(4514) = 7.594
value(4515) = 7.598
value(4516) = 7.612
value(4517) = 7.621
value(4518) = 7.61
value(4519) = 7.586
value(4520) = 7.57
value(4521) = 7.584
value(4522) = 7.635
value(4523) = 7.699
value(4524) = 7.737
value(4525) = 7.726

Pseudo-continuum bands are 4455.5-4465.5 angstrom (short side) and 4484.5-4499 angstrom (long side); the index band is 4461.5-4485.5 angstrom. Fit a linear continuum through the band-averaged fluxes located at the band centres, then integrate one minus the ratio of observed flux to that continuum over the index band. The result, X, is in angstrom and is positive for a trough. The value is 0.9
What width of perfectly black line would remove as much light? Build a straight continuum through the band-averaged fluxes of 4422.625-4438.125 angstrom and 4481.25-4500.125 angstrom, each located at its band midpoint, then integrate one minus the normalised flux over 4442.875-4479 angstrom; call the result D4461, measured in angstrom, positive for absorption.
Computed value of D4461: 0.8 angstrom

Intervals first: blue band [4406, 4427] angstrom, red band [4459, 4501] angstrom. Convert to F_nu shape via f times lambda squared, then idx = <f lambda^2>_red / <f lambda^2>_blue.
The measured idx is 1.01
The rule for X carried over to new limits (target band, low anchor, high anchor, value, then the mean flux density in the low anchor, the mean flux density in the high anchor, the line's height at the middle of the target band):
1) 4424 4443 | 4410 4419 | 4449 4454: 0.46 angstrom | 7.85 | 7.44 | 7.64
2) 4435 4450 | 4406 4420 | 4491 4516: 0.77 angstrom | 7.83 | 7.82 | 7.83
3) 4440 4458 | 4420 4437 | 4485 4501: 0.44 angstrom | 7.51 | 7.86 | 7.62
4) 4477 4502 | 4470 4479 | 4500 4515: -0.54 angstrom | 7.32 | 7.73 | 7.51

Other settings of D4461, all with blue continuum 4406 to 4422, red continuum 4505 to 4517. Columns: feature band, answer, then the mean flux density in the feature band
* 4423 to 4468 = 1.6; 7.47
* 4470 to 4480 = 0.5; 7.31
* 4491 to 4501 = -0.4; 7.99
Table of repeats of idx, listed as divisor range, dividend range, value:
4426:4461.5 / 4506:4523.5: 1.06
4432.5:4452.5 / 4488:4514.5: 1.08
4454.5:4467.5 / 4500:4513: 1.05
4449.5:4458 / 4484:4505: 1.08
